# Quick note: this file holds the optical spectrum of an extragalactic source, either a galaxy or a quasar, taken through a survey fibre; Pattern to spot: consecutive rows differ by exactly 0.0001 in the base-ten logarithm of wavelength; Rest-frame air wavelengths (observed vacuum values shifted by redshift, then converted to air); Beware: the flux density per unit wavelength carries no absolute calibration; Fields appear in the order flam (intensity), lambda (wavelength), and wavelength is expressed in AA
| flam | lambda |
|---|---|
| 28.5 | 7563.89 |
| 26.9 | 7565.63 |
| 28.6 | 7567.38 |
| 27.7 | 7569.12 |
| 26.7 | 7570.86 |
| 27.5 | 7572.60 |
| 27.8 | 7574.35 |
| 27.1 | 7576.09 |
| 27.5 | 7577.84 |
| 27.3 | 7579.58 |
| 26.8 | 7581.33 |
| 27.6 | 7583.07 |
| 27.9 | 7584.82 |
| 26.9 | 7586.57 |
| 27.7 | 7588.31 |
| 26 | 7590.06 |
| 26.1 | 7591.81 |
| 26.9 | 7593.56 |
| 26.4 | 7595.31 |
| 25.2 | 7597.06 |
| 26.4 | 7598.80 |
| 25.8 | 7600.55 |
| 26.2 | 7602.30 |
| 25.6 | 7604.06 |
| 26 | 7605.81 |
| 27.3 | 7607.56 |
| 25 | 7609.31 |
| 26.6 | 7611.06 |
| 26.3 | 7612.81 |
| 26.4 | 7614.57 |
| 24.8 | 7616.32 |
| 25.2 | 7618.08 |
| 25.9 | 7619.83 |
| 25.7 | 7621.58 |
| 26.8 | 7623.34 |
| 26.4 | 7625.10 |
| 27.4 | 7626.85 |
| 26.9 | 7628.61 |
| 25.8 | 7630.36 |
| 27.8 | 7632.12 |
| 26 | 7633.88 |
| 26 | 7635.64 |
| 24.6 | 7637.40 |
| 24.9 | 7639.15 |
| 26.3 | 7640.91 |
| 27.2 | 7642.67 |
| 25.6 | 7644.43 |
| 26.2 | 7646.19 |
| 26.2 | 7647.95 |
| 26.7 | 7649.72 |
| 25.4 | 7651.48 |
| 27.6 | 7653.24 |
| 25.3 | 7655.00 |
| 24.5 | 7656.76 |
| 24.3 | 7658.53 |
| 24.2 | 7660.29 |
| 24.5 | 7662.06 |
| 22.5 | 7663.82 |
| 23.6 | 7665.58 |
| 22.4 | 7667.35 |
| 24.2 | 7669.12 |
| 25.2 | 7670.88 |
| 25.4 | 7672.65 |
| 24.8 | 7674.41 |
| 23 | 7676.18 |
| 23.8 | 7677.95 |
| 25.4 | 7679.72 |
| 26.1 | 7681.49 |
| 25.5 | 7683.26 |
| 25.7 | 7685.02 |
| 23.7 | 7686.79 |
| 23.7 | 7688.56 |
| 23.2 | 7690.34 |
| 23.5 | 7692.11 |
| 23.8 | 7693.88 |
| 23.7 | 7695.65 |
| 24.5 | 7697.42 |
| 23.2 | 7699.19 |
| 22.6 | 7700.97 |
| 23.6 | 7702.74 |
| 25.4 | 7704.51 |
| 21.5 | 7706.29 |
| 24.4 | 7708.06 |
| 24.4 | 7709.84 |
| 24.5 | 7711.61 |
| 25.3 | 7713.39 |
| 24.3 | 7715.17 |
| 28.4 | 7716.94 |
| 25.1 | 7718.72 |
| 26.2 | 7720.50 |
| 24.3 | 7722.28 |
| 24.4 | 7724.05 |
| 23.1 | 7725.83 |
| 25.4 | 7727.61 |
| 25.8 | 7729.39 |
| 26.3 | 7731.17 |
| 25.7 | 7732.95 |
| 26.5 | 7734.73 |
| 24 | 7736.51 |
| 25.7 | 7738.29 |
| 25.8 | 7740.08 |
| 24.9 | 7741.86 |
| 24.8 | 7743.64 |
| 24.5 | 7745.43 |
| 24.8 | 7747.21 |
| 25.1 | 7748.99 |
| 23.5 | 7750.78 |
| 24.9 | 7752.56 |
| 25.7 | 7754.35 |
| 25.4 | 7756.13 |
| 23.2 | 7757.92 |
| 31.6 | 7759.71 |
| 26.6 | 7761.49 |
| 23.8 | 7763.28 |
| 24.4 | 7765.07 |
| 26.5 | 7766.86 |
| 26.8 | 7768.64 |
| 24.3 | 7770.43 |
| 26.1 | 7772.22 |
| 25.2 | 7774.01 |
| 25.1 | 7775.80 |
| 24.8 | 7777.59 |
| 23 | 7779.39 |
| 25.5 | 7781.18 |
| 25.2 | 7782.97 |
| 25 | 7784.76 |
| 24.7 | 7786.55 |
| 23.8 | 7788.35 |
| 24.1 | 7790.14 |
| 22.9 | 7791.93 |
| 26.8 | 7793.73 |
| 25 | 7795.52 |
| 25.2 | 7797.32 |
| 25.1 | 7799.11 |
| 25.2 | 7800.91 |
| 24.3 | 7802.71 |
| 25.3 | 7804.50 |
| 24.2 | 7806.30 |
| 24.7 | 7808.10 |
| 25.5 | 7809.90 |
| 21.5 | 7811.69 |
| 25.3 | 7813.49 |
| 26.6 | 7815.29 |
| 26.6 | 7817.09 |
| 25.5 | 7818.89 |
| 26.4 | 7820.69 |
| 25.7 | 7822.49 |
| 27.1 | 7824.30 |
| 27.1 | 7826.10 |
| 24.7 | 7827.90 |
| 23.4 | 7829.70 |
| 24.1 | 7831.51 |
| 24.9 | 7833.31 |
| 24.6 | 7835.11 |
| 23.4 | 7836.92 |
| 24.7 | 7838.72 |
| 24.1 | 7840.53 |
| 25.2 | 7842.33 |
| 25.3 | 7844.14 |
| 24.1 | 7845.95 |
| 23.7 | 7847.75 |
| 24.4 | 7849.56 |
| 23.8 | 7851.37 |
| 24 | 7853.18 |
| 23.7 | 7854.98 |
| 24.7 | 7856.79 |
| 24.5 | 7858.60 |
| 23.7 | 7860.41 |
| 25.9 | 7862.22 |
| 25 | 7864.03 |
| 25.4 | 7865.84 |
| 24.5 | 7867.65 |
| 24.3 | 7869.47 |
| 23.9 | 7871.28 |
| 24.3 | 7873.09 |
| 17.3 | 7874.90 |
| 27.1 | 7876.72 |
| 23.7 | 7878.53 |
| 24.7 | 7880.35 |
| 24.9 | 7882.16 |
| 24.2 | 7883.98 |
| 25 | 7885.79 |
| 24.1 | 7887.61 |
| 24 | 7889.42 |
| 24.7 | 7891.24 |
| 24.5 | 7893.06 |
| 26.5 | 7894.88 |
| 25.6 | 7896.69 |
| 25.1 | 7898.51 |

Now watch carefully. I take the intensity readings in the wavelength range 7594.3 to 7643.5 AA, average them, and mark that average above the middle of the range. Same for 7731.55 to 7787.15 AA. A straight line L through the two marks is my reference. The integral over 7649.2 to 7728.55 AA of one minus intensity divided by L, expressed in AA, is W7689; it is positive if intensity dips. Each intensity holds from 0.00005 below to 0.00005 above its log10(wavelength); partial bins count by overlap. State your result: 3.7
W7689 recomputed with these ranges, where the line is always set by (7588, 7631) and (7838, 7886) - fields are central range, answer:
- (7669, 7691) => 0.9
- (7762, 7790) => 0.0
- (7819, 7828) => -0.6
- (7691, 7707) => 1.2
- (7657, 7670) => 1.0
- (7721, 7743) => 0.1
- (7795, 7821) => -0.4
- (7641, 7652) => -0.1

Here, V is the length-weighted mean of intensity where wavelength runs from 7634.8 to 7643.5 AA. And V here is 25.8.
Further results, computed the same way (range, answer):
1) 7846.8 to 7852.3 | 24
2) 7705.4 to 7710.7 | 23.4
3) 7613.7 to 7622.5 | 25.6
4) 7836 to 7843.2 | 24.3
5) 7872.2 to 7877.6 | 22.9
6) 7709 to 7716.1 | 24.7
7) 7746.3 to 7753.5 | 24.6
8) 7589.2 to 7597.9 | 26.1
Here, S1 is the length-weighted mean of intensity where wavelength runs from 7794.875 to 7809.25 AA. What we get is 24.9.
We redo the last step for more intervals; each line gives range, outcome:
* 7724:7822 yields 25.1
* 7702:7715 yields 24.2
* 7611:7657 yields 26.1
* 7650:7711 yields 24.3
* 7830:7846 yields 24.5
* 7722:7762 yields 25.3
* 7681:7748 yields 24.7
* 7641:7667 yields 25.2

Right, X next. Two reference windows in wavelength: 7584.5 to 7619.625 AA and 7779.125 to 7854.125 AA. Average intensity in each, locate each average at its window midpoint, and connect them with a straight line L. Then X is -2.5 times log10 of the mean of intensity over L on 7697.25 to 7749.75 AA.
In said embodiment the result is 0.03 mag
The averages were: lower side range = 26.2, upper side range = 24.8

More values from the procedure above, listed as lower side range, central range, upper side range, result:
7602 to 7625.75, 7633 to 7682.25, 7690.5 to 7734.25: 0.01 mag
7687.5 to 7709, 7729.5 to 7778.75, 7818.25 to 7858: -0.06 mag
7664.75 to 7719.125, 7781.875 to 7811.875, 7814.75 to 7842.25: 0.01 mag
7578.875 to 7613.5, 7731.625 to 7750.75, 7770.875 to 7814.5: 0.00 mag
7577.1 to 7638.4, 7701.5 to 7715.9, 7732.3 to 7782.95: 0.07 mag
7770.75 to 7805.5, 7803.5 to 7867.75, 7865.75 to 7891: -0.02 mag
